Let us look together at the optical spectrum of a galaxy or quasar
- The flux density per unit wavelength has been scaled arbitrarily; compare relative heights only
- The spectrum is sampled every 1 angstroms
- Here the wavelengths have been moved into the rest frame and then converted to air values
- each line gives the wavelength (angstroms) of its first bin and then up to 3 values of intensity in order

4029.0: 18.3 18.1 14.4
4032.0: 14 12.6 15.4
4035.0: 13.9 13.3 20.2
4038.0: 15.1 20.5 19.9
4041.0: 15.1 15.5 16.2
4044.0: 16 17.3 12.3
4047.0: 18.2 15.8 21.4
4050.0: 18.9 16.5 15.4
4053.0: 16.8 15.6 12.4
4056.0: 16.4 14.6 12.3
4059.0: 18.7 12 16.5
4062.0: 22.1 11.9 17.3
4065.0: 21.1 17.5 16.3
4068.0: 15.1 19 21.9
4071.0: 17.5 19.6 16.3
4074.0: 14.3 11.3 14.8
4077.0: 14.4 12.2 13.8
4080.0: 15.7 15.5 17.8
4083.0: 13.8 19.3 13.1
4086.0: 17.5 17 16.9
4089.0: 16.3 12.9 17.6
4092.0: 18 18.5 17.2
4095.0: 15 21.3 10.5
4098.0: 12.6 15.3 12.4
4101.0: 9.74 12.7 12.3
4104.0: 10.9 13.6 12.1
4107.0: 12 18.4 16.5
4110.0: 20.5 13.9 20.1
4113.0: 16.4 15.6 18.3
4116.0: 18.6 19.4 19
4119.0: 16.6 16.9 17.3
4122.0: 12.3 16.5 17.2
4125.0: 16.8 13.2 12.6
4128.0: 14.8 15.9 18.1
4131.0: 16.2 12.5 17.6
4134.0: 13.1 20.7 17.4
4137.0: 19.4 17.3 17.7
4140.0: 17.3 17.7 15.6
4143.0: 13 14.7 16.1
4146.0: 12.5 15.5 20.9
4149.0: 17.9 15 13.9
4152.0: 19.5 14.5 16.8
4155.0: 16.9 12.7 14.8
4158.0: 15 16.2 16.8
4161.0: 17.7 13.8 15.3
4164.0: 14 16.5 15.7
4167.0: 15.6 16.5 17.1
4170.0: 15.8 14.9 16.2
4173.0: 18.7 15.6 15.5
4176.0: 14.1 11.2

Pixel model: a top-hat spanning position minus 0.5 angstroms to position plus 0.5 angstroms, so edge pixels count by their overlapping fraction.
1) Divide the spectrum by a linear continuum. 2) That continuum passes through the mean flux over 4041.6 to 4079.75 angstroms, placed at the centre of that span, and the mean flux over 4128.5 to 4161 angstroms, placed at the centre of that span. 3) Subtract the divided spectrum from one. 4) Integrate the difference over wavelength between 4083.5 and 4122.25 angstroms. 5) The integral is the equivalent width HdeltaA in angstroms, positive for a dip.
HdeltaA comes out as 1.0 angstroms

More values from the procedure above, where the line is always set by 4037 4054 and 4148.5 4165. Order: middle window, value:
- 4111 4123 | -0.7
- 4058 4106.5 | 2.9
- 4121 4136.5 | 0.3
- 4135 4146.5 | -0.4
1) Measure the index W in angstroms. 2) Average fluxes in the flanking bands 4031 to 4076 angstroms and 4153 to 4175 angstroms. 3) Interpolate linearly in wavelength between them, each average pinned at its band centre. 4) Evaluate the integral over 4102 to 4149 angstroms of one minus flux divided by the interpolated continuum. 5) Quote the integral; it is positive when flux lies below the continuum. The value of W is -0.3 angstroms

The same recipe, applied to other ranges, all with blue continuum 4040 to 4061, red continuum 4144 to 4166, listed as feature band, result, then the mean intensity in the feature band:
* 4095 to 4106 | 1.88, 13.2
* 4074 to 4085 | 0.81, 14.8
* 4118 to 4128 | 0.14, 15.6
